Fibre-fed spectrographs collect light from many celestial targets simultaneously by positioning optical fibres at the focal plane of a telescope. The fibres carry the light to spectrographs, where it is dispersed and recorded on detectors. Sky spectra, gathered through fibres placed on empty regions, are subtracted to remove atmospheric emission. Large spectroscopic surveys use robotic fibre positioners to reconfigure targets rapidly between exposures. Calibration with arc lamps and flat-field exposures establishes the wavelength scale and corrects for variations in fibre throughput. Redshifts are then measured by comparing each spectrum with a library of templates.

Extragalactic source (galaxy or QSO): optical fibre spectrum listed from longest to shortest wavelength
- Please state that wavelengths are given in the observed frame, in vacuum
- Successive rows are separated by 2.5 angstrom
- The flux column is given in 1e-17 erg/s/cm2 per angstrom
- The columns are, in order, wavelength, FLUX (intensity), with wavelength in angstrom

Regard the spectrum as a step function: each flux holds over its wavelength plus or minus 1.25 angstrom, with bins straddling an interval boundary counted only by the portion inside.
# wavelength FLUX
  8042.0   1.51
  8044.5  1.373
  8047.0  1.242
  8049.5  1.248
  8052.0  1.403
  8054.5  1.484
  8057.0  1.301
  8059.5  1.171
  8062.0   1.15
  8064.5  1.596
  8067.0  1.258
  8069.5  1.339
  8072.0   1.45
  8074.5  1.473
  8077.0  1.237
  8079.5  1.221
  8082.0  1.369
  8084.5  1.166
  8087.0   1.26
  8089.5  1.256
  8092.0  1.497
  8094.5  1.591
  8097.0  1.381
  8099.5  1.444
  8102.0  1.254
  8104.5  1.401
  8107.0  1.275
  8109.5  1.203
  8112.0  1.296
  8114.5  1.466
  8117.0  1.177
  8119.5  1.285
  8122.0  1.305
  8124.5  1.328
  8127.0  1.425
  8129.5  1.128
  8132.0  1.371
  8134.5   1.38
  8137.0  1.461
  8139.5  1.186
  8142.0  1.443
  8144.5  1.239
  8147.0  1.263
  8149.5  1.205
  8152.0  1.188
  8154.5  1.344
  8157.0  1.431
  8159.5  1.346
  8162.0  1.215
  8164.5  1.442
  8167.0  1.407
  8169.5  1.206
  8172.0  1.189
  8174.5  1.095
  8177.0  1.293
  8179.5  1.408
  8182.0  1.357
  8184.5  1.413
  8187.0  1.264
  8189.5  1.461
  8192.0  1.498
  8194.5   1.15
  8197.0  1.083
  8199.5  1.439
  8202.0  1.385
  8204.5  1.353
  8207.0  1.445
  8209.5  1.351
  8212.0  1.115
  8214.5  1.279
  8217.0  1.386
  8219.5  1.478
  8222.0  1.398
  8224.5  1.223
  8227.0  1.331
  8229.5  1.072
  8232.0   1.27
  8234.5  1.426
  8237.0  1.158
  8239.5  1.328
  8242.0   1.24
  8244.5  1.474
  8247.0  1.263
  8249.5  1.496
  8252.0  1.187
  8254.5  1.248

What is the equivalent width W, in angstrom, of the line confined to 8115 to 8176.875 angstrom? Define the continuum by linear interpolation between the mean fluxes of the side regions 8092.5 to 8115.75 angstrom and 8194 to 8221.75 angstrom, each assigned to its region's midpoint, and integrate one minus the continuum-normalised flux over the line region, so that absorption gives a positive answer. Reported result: 2.6 angstrom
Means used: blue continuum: 1.37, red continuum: 1.32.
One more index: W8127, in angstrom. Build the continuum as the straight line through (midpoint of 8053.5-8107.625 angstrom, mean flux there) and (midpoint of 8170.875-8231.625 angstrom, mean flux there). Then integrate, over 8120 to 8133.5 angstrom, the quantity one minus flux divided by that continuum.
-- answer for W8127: 0.2 angstrom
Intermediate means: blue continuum 1.34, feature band 1.31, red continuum 1.31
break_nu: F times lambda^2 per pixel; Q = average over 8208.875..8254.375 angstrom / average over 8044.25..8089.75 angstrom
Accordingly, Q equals 1.03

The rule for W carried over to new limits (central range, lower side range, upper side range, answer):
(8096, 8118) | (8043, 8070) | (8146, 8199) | -0.14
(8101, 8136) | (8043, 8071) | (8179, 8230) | 0.53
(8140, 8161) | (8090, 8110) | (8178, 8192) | 1.28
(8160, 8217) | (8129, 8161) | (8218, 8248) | -0.23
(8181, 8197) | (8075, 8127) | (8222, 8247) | -0.45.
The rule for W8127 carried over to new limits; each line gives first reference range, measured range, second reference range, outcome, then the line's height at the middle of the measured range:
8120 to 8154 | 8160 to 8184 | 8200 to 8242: 0.2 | 1.31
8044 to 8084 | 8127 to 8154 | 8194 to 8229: 0.5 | 1.32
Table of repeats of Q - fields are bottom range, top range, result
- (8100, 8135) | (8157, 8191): 1.02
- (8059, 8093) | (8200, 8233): 1.03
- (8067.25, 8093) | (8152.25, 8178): 1.00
